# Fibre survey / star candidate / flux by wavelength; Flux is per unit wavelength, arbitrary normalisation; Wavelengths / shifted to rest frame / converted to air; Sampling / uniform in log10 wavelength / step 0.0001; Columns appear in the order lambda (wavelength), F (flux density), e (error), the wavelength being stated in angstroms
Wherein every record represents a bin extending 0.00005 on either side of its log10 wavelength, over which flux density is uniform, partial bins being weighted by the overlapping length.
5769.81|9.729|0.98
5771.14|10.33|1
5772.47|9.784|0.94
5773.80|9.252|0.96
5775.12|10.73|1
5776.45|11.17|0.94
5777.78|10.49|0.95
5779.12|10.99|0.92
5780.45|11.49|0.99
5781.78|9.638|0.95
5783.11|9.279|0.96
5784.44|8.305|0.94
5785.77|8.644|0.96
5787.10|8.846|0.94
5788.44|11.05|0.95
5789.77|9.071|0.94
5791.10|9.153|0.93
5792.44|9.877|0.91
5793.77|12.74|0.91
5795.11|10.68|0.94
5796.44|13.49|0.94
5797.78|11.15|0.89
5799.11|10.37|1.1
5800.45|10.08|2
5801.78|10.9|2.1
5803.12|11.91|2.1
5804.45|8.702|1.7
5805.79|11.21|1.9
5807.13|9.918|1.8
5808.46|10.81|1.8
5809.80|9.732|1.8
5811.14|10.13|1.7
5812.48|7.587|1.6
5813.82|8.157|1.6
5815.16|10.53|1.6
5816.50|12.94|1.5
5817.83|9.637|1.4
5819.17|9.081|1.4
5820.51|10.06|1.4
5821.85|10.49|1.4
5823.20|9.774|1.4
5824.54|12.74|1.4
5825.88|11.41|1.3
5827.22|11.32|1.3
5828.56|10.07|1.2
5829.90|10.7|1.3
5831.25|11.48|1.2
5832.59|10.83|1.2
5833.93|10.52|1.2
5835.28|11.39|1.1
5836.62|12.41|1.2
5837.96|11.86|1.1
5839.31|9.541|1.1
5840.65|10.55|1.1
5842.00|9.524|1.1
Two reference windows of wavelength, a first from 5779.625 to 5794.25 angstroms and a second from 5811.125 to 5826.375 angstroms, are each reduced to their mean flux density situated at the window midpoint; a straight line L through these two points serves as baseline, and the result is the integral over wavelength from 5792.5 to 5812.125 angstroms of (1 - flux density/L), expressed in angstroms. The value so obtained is -1.51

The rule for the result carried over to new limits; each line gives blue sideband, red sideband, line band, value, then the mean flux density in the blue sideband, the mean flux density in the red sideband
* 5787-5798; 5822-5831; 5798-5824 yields 1.76 angstroms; 10.7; 11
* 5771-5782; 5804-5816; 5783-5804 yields -0.61 angstroms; 10.5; 9.7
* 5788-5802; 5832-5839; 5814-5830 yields 0.69 angstroms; 10.8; 11.3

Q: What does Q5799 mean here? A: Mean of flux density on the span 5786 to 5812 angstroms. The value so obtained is 10.5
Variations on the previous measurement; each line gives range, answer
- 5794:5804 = 11.2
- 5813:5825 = 10.3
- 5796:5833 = 10.5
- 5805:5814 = 9.71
